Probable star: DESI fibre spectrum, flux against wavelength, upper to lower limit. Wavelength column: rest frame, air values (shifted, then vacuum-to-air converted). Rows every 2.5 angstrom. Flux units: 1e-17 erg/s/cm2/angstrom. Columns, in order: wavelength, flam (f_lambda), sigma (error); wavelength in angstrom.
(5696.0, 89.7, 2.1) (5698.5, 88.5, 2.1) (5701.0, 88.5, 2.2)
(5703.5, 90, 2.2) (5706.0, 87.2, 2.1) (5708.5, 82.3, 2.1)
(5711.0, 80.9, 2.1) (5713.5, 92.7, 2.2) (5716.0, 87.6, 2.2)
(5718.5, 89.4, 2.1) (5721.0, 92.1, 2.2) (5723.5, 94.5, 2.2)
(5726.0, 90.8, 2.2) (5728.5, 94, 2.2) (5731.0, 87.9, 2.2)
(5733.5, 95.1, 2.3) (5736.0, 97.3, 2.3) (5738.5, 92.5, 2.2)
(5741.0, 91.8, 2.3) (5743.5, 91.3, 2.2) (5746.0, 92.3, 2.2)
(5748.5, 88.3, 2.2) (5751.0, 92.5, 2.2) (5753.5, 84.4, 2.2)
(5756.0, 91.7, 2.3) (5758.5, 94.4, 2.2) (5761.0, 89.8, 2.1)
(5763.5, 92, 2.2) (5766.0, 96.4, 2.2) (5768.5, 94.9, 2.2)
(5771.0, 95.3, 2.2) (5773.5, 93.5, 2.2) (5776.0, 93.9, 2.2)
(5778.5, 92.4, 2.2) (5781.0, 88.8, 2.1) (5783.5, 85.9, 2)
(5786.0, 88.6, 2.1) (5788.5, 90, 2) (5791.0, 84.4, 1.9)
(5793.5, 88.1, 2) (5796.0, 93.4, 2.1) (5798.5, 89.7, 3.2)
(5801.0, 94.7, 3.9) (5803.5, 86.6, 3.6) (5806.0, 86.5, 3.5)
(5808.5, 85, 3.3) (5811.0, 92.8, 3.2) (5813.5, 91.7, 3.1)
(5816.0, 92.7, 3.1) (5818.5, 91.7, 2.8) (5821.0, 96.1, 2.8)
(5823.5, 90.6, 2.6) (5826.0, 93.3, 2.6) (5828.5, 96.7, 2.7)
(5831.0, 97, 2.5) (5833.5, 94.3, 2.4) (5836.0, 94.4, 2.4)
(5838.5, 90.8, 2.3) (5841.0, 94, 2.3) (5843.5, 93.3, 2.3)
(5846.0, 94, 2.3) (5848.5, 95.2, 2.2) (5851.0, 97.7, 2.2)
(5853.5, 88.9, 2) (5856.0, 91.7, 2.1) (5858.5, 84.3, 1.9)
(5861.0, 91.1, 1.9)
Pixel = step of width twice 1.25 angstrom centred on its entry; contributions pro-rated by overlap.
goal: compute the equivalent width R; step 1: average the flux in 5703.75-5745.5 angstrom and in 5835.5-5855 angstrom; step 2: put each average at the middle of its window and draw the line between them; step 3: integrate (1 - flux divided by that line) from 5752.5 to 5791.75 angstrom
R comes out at 0.2 angstrom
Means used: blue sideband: 90.5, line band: 91.2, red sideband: 93.5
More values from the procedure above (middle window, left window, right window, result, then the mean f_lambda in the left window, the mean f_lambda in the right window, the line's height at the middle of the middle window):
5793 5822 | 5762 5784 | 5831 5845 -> 0.8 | 92.8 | 93.7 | 93.3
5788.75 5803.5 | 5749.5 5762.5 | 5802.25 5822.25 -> 0.1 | 90.5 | 90.4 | 90.4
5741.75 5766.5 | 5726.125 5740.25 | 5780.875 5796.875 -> 0.0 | 93.1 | 88.3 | 91.3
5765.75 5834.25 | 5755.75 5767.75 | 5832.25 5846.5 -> 1.3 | 93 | 93.4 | 93.2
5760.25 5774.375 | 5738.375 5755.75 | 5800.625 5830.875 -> -0.5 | 90.4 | 91.6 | 90.8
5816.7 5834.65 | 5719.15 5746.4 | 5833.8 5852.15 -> 0.0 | 92.6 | 94.2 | 93.9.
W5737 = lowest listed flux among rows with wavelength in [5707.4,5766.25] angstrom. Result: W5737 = 80.9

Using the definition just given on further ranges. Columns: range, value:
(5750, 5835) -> 84.4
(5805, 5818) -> 85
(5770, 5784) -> 85.9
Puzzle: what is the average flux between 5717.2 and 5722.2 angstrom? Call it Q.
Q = 90.7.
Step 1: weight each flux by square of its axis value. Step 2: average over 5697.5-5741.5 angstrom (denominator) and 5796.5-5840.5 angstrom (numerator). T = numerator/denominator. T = 1.1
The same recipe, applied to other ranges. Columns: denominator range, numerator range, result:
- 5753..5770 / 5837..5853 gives 1.05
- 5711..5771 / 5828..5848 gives 1.06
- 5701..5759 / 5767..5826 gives 1.03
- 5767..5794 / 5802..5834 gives 1.03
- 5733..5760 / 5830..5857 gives 1.06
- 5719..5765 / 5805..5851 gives 1.04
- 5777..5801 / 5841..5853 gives 1.08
